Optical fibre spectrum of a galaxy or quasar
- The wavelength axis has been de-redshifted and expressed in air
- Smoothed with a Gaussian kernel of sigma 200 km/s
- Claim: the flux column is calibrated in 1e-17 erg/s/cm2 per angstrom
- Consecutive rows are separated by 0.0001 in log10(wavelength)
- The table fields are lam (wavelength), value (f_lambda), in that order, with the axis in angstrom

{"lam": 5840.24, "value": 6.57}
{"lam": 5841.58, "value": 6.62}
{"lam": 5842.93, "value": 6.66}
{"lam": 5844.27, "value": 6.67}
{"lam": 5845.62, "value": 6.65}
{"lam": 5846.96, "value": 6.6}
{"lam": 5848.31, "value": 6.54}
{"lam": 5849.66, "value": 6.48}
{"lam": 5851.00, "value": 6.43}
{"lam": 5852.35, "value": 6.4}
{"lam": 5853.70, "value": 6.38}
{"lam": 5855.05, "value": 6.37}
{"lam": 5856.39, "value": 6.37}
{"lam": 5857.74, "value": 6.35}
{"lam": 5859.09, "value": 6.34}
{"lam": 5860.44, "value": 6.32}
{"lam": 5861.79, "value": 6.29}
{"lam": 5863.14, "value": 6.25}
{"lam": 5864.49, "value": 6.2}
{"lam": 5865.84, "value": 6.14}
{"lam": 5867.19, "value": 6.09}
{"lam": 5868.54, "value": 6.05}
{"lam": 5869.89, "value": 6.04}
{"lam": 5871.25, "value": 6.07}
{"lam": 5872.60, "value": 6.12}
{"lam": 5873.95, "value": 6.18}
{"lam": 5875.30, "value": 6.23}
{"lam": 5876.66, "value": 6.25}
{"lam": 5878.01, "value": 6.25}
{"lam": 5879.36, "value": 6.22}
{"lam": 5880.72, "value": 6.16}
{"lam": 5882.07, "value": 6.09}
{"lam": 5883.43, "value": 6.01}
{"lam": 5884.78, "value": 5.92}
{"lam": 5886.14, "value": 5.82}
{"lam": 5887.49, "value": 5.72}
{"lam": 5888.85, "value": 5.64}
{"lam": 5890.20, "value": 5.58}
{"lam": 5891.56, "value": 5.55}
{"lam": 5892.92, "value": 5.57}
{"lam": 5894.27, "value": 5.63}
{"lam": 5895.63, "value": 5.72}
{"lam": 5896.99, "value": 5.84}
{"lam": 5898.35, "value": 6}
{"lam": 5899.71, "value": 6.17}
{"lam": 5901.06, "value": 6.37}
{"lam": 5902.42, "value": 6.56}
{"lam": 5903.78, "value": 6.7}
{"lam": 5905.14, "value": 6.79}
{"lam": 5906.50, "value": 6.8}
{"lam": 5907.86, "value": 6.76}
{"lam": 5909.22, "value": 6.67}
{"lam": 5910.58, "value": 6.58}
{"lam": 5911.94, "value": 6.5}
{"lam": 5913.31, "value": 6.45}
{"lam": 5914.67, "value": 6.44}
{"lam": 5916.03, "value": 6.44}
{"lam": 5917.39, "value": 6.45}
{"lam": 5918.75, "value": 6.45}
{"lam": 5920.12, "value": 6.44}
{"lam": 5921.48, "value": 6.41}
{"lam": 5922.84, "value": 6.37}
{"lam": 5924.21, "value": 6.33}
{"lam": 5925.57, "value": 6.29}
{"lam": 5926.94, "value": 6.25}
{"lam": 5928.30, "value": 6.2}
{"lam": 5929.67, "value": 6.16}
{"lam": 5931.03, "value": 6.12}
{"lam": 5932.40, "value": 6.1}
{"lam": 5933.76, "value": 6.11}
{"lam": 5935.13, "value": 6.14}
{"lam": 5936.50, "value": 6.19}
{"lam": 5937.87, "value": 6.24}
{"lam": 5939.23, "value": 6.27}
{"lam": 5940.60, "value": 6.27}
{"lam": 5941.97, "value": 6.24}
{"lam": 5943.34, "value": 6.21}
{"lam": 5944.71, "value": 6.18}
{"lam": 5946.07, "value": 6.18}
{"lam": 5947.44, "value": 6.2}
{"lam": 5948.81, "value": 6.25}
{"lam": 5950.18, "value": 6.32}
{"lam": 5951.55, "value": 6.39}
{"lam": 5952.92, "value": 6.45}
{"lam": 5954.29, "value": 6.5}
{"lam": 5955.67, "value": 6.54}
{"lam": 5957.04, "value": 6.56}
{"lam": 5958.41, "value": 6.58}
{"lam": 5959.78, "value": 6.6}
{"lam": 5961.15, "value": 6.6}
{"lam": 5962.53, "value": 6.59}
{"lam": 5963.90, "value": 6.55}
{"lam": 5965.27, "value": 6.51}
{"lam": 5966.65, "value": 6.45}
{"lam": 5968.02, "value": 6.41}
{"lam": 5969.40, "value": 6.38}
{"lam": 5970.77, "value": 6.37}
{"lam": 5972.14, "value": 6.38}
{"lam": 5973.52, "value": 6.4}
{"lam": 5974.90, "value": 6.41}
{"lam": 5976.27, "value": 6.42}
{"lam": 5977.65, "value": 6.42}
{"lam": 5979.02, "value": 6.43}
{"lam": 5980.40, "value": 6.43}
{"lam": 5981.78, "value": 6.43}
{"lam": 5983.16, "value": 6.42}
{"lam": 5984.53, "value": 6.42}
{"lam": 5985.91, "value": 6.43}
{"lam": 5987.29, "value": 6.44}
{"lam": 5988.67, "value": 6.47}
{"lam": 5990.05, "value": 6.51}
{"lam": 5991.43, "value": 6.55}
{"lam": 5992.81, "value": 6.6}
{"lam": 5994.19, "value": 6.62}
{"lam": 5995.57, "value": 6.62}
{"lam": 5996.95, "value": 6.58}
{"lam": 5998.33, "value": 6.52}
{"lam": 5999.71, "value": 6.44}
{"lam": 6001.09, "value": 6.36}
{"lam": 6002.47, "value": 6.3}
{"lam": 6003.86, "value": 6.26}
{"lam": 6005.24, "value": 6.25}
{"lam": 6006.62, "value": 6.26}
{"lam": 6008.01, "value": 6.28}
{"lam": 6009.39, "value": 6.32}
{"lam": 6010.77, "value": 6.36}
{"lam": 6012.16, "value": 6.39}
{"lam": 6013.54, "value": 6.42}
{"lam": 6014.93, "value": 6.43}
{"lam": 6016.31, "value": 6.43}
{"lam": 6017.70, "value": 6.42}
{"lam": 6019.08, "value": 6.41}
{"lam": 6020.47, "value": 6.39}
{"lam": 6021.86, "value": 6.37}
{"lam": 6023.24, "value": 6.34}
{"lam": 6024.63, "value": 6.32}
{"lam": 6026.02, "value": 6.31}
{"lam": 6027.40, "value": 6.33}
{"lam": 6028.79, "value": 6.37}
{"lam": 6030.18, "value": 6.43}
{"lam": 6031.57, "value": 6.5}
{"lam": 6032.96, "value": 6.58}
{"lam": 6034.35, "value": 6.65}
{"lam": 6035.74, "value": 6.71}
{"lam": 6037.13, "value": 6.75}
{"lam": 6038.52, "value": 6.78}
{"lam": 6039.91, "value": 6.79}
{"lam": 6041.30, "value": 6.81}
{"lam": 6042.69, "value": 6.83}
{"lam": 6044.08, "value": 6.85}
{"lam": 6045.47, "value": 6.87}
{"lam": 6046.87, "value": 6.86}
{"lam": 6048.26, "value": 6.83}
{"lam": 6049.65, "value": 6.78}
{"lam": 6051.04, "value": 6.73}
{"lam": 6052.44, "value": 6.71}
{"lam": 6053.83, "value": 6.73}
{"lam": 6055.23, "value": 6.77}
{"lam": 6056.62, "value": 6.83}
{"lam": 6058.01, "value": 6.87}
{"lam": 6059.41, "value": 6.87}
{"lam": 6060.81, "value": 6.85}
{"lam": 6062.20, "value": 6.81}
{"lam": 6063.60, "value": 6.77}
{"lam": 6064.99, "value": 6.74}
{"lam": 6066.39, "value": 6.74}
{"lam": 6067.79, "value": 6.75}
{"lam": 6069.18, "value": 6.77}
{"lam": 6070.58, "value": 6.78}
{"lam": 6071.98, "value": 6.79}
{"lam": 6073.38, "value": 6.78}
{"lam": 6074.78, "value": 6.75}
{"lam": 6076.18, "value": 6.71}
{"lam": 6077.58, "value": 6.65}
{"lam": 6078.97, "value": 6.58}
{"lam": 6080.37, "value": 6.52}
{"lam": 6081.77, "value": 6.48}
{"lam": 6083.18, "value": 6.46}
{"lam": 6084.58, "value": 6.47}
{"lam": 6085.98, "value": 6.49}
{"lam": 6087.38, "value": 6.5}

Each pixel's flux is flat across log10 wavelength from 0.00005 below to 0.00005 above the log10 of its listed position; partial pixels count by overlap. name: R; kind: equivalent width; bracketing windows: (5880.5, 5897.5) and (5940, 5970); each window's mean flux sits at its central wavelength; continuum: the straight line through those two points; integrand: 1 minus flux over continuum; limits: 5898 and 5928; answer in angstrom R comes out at -2.3 angstrom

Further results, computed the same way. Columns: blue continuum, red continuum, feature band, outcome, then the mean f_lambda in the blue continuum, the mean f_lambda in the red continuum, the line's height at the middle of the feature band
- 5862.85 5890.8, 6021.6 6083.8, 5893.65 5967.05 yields -1.3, 6.05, 6.68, 6.24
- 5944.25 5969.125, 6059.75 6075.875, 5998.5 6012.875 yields 0.6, 6.44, 6.77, 6.59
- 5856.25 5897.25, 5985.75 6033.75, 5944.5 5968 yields -0.7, 6.03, 6.42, 6.26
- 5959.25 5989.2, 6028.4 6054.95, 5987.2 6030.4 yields 1.2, 6.45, 6.72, 6.59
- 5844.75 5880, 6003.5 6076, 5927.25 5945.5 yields 0.7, 6.3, 6.61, 6.43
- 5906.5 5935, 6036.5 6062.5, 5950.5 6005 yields 0.8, 6.38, 6.81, 6.57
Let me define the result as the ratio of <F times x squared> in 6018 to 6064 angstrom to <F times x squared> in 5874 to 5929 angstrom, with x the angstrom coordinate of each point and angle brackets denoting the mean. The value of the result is 1.12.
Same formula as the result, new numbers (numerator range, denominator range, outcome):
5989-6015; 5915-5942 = 1.05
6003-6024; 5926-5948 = 1.05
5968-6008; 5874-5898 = 1.13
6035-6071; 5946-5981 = 1.09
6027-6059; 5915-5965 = 1.10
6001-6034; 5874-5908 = 1.09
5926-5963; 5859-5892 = 1.07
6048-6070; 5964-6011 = 1.08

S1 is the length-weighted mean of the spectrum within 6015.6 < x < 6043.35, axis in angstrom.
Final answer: 6.53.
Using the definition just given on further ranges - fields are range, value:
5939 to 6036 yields 6.42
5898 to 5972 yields 6.39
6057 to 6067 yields 6.81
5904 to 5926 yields 6.52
